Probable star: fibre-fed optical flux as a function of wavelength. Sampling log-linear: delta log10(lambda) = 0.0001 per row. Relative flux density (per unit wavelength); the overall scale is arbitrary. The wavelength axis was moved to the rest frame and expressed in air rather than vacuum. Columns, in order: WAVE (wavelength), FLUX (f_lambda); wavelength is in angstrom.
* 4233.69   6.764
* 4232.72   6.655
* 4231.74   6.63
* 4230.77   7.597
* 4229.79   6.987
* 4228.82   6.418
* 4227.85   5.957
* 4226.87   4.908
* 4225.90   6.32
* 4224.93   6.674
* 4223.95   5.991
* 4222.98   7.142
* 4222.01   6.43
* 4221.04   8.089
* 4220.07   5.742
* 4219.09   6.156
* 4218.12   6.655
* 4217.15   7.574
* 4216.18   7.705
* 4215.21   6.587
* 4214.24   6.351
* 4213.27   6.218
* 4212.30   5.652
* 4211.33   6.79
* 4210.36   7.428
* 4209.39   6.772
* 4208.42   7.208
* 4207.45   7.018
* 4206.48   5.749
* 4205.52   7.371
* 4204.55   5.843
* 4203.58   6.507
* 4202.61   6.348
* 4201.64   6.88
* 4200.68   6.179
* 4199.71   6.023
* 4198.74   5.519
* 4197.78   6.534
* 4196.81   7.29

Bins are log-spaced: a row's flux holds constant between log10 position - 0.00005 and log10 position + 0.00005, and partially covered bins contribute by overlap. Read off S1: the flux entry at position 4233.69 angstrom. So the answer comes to 6.764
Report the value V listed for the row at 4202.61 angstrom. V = 6.348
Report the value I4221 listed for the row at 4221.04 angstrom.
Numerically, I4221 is 8.089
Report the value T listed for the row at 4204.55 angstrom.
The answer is 5.843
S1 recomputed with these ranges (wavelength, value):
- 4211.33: 6.79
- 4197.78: 6.534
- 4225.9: 6.32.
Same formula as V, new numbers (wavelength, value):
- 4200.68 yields 6.179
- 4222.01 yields 6.43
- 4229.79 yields 6.987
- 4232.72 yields 6.655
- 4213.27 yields 6.218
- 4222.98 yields 7.142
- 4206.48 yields 5.749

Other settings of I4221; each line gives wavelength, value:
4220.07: 5.742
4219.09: 6.156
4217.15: 7.574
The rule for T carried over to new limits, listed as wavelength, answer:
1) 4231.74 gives 6.63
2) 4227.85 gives 5.957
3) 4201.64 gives 6.88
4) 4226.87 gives 4.908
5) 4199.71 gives 6.023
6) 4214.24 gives 6.351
